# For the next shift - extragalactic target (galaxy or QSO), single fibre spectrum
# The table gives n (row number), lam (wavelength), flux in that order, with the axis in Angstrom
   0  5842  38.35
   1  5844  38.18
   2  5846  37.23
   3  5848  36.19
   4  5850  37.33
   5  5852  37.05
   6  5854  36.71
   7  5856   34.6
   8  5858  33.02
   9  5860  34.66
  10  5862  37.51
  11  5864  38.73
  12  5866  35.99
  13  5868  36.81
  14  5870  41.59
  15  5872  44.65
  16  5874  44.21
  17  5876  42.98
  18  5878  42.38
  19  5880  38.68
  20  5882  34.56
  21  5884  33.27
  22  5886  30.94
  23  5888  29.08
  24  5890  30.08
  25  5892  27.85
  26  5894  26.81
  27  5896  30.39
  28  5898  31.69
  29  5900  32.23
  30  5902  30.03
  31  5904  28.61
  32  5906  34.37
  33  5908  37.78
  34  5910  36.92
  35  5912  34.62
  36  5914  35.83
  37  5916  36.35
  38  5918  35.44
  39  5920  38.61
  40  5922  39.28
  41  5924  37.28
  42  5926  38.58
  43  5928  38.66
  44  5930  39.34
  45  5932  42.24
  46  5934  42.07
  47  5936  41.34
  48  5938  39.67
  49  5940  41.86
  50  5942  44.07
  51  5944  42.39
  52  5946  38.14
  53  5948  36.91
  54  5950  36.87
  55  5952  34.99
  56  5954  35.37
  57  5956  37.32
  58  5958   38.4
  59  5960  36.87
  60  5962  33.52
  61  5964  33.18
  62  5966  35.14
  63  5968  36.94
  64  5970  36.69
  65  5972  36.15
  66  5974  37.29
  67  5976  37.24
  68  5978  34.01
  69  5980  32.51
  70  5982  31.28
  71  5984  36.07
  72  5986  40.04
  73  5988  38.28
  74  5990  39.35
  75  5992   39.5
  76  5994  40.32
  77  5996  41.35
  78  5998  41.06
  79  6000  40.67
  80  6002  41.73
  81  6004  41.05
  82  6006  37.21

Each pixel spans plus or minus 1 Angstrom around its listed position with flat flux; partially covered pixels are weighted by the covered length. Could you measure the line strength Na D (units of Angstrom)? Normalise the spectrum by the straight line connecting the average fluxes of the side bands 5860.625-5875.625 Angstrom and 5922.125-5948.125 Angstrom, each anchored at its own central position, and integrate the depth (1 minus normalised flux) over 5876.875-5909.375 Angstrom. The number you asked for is 6.1 Angstrom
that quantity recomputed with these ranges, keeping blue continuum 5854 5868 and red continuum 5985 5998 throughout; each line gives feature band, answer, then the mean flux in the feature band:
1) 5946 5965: 1.3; 36.1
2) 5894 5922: 2.5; 34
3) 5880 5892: 1.6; 31.9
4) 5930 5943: -1.2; 41.7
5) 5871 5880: -1.7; 43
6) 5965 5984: 2.0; 35.3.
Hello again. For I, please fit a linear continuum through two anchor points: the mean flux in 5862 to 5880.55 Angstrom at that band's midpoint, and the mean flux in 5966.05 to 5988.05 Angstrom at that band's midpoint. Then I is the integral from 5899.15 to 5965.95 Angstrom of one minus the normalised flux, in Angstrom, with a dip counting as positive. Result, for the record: 1.0 Angstrom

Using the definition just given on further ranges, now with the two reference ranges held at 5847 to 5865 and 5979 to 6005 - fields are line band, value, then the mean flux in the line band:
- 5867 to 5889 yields -0.9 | 38.1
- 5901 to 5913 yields 1.1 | 33.7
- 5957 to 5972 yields 0.9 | 35.8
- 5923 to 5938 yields -0.9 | 39.9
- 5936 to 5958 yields -0.6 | 38.9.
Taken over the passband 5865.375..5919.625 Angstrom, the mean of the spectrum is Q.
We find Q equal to 35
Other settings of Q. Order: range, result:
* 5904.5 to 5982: 37.3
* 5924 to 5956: 39.4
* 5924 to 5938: 40.1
